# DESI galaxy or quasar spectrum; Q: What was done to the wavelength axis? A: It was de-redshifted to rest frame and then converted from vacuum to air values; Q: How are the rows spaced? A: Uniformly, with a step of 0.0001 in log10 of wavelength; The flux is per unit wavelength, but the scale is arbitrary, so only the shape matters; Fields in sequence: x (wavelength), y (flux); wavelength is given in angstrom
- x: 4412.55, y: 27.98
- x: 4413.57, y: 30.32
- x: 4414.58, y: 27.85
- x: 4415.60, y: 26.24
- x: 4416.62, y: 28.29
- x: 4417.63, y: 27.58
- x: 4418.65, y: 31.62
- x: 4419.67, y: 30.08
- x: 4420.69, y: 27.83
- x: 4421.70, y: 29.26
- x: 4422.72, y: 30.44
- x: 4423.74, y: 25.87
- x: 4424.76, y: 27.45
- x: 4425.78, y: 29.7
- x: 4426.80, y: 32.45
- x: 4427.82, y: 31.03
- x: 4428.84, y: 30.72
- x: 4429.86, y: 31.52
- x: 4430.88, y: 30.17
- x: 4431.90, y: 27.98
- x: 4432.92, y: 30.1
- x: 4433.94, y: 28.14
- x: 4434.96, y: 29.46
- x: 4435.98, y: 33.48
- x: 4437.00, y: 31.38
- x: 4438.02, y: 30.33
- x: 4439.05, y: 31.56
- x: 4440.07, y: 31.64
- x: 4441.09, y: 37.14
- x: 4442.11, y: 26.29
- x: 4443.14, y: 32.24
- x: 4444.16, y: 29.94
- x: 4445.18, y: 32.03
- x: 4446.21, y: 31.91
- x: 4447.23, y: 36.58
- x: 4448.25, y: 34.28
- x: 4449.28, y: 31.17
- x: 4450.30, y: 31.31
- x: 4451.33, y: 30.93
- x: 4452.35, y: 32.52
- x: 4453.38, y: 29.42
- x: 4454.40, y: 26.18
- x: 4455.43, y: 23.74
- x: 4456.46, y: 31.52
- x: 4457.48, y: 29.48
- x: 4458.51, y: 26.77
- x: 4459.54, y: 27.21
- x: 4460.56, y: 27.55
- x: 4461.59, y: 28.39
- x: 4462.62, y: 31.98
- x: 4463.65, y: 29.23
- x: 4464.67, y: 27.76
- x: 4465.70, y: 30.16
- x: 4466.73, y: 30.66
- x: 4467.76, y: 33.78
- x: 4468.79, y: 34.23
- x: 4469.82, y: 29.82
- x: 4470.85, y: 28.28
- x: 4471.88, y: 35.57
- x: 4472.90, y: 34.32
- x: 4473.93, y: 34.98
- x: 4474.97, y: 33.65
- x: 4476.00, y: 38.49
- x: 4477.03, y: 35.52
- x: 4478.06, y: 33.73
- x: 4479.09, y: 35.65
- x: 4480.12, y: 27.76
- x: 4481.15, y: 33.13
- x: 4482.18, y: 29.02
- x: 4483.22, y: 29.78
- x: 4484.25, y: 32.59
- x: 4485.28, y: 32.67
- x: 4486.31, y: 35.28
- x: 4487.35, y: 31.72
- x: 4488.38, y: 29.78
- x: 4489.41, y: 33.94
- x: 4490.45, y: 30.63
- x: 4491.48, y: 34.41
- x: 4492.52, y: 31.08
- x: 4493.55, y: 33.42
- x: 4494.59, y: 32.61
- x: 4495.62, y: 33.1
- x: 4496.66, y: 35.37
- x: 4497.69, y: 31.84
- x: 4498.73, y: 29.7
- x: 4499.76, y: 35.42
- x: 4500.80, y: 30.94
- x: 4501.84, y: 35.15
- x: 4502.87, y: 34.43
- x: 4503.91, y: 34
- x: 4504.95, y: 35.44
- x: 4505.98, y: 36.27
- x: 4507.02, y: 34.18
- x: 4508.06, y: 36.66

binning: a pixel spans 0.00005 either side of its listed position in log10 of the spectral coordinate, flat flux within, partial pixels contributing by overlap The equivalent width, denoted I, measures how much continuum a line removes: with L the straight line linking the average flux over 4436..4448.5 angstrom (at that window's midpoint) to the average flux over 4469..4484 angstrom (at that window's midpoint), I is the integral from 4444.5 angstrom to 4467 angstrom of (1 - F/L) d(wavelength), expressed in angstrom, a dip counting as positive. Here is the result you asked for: 1.7 angstrom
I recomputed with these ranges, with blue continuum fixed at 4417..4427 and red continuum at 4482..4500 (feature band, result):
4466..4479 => -0.9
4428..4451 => -1.1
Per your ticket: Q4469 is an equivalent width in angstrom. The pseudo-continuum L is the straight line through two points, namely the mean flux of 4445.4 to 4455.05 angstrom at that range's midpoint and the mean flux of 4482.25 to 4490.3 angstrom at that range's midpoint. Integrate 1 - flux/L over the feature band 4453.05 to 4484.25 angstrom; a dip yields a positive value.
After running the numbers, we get 0.8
